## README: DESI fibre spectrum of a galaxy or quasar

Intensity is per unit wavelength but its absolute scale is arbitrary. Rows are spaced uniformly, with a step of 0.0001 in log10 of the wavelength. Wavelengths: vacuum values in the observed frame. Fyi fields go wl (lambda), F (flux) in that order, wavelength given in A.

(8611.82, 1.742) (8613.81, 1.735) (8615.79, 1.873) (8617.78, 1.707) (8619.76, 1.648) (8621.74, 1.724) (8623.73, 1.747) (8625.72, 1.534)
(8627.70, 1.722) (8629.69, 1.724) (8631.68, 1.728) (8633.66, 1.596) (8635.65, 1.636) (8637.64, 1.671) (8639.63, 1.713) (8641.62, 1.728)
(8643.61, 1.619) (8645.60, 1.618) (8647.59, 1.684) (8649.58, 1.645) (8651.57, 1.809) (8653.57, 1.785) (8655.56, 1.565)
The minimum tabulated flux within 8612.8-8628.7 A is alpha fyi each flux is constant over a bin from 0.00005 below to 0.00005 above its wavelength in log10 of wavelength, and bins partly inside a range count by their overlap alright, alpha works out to 1.534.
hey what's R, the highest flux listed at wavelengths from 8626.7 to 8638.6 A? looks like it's 1.728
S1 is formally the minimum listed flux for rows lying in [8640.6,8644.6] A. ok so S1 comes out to 1.619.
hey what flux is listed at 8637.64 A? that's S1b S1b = 1.671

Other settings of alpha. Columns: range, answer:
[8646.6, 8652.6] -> 1.645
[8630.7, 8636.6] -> 1.596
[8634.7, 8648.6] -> 1.618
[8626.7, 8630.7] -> 1.722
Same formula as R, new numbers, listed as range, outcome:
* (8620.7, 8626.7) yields 1.747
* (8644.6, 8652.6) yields 1.809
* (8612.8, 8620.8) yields 1.873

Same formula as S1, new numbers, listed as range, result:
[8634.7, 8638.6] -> 1.636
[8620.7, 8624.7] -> 1.724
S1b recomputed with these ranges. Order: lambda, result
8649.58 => 1.645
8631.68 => 1.728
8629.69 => 1.724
